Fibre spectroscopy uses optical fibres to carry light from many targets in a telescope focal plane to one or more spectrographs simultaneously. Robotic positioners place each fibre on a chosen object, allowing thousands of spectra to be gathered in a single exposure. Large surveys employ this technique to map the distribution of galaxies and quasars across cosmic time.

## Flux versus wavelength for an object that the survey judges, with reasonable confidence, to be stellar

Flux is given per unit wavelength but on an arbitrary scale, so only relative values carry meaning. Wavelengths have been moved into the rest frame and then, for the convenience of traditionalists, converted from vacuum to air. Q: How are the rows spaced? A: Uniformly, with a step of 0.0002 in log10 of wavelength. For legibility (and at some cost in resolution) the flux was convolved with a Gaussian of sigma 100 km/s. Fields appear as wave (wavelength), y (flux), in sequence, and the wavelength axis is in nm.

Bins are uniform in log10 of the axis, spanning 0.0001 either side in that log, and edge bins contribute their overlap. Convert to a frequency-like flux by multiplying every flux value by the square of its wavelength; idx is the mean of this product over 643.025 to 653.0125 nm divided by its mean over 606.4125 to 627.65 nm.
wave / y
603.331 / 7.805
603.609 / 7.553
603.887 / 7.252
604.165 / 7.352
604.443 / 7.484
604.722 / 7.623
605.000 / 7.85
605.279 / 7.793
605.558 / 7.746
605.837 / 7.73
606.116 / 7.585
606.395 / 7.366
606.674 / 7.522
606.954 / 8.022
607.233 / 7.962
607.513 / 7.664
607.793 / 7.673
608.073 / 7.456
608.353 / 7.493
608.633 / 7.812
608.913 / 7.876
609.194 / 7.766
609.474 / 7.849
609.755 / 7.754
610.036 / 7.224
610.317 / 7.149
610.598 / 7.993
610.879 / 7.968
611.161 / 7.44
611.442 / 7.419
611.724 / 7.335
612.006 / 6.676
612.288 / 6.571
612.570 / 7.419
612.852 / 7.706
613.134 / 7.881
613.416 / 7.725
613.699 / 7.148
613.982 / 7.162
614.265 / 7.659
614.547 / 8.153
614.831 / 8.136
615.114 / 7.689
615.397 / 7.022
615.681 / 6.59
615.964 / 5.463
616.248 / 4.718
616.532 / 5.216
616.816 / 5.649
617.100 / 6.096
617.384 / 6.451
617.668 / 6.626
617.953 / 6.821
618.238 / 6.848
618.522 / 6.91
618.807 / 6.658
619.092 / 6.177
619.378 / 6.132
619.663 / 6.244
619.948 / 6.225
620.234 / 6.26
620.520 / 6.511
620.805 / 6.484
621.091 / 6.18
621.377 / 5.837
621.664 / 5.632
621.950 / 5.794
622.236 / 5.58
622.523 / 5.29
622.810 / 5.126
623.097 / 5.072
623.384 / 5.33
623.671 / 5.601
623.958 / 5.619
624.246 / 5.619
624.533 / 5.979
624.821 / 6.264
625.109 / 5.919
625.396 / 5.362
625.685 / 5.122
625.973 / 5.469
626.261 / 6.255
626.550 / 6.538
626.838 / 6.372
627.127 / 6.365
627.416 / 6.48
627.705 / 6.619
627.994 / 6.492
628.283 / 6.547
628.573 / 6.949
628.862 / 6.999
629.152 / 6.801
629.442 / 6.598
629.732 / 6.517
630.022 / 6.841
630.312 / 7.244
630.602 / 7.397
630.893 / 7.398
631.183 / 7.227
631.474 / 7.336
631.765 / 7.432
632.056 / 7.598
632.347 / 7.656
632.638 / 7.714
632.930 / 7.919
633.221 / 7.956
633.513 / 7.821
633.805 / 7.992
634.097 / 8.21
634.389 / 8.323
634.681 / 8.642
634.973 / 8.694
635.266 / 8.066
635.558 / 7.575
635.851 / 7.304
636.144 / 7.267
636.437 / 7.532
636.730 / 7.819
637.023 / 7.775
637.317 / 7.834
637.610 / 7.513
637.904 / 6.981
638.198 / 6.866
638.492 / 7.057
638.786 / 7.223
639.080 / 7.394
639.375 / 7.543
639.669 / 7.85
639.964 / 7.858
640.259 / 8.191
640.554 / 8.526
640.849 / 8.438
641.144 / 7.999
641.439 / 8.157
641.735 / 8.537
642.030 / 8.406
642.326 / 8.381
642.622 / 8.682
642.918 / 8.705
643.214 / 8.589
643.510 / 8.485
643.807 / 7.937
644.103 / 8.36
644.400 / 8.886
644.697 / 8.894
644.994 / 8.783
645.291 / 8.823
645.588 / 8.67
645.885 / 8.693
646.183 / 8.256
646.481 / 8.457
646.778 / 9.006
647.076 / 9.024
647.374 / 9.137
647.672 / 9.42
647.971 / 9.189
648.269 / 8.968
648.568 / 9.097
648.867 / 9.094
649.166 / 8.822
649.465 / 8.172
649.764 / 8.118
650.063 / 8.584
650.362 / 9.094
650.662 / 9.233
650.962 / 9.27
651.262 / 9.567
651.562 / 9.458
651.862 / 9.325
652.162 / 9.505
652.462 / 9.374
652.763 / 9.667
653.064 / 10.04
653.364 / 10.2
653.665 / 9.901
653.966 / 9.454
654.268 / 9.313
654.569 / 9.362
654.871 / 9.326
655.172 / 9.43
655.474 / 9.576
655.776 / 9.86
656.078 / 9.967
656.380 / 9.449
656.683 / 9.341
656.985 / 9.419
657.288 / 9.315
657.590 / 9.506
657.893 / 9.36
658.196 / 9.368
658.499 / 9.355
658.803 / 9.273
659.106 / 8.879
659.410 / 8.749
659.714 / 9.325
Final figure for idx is 1.5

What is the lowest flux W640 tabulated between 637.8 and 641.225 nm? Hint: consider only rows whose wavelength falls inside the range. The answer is 6.866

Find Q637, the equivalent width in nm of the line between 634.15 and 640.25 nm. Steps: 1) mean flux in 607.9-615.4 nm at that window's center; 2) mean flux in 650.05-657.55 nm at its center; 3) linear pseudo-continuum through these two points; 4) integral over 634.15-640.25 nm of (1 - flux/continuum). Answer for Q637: 0.73 nm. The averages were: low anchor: 7.55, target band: 7.68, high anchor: 9.5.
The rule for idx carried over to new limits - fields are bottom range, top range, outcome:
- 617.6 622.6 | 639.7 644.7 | 1.44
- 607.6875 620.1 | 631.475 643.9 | 1.21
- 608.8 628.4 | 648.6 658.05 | 1.60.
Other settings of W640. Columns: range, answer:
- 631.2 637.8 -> 7.267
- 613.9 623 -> 4.718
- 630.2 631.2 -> 7.227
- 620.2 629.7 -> 5.072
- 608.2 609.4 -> 7.493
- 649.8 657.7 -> 8.584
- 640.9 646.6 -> 7.937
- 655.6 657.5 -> 9.315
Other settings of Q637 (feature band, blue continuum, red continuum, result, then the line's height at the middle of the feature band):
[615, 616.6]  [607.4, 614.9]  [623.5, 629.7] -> 0.228 nm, 7.14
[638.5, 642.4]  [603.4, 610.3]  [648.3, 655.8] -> 0.385 nm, 8.87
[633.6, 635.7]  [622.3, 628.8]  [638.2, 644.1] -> -0.298 nm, 7.19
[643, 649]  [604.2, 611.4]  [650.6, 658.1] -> 0.268 nm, 9.2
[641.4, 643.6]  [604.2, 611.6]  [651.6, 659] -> 0.125 nm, 9.02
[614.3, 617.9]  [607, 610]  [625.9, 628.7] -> 0.340 nm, 7.2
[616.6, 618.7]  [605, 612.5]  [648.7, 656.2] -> 0.395 nm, 7.93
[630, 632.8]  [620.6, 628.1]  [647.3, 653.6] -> -0.265 nm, 6.77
